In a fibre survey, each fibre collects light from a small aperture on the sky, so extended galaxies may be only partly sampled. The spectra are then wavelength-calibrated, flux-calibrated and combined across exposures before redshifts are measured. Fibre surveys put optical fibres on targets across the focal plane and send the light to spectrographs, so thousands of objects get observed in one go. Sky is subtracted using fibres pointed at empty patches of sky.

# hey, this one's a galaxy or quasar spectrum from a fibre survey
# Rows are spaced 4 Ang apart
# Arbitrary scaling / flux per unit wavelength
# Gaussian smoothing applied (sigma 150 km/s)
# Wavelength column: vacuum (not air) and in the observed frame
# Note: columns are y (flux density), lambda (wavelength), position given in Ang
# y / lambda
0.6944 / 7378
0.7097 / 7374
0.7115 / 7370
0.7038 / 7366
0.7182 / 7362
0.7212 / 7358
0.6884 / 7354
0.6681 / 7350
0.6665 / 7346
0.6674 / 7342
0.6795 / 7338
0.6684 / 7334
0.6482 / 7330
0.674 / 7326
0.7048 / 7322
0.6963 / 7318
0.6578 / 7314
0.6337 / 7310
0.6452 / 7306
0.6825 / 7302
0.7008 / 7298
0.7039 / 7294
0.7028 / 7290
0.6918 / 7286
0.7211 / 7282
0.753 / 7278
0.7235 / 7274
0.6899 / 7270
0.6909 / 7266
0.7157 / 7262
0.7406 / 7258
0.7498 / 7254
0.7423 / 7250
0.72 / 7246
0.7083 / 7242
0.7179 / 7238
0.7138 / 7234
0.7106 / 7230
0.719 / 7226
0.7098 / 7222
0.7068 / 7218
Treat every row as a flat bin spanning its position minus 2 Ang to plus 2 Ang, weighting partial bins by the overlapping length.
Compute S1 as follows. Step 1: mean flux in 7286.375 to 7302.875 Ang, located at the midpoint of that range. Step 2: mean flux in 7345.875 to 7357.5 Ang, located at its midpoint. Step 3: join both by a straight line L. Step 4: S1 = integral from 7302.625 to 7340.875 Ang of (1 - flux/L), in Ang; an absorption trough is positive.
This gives 1.2 Ang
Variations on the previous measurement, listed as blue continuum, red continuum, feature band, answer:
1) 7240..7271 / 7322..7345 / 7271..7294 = -0.4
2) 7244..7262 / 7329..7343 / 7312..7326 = -0.1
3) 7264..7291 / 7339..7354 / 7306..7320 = 0.6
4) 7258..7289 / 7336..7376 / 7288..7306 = 0.4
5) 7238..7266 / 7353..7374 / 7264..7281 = 0.2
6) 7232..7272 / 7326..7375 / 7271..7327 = 0.9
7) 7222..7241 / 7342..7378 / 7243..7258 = -0.5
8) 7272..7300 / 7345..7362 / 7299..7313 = 1.0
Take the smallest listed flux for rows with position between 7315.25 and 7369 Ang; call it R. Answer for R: 0.6482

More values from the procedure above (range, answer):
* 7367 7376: 0.7097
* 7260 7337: 0.6337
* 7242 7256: 0.7083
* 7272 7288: 0.6918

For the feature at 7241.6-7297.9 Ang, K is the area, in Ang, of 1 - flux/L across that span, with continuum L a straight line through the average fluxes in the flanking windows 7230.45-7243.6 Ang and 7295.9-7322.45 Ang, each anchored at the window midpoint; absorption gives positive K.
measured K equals -1.9 Ang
